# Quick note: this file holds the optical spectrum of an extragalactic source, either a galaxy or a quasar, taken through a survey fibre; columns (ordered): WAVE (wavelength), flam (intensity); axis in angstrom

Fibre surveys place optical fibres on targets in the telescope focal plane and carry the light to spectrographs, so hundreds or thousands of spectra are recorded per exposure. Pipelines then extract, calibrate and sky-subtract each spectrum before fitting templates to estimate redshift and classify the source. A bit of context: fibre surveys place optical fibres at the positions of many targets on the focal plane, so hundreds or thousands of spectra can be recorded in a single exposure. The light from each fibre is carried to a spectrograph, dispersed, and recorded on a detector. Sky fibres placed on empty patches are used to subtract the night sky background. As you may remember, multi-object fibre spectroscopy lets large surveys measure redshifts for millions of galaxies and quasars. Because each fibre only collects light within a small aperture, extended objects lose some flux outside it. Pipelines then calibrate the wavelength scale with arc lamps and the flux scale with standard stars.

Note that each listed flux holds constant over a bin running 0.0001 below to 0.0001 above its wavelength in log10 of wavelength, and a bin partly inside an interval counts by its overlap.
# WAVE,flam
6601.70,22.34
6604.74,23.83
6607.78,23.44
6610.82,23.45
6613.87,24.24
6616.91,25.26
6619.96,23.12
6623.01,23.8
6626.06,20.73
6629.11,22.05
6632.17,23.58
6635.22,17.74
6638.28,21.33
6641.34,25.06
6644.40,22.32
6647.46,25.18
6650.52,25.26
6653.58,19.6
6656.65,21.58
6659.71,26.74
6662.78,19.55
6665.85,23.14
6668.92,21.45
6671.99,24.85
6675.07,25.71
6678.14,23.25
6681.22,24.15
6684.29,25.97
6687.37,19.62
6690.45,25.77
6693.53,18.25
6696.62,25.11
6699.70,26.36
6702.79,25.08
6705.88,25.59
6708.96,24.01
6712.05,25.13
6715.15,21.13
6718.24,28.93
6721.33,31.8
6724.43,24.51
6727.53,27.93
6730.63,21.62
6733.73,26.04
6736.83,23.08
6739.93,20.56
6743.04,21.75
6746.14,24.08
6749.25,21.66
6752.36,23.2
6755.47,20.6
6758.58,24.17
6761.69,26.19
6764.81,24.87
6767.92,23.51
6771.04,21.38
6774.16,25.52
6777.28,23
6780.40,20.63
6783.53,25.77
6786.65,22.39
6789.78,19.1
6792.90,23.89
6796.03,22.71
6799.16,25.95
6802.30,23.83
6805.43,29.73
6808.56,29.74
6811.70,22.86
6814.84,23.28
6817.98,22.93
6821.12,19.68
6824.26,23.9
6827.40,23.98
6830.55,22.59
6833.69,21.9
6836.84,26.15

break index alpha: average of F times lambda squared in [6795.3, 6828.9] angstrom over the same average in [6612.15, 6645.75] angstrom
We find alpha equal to 1.14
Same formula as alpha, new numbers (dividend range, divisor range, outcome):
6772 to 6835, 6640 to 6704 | 1.05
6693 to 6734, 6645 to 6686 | 1.09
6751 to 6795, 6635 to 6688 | 1.04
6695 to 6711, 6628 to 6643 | 1.17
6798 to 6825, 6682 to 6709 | 1.06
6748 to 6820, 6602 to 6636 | 1.09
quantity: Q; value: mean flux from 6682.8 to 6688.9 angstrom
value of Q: 22.8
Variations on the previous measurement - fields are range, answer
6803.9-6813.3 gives 27.4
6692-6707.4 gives 24.1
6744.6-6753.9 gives 23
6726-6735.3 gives 25.2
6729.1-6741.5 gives 22.8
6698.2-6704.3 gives 25.7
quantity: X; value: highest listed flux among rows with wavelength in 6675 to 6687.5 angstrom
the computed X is 25.97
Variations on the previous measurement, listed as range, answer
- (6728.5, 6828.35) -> 29.74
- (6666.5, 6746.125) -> 31.8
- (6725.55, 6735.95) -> 27.93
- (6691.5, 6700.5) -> 26.36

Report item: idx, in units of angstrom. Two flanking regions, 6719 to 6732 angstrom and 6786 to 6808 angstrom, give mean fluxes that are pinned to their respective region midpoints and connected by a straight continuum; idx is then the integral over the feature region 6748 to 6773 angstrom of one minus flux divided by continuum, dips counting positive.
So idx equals 2.2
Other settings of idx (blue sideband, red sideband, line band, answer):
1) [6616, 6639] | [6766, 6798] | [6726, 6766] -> -1.4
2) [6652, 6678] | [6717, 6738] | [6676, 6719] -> 0.9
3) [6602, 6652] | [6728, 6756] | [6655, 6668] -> 0.2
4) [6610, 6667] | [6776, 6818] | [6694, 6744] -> -2.9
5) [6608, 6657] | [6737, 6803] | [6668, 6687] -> -0.9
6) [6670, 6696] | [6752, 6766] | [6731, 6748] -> 0.5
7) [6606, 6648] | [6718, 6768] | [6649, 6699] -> 0.6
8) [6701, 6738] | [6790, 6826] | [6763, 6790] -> 1.7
